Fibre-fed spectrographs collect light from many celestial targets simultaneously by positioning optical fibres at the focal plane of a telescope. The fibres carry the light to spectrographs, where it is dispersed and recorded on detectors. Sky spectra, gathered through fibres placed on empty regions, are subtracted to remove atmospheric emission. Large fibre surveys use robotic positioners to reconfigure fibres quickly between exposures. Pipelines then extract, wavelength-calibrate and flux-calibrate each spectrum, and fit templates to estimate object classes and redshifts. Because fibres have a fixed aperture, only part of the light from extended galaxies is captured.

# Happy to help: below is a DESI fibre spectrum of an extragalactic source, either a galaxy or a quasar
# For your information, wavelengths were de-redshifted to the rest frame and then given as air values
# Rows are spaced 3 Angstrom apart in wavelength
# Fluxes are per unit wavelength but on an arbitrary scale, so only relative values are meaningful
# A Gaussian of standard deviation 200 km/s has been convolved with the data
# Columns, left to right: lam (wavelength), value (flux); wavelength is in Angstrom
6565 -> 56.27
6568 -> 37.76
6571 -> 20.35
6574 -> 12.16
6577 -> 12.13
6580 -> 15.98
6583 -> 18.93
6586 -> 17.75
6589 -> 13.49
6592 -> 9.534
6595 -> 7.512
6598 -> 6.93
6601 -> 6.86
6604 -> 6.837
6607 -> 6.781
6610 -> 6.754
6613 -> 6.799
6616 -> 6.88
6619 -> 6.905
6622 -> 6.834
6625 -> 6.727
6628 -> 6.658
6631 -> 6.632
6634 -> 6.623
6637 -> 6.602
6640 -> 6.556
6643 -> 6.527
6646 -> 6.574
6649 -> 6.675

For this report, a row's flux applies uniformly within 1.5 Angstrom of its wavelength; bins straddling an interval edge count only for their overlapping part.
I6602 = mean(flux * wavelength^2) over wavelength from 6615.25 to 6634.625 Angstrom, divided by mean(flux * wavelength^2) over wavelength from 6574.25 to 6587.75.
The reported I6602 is 0.43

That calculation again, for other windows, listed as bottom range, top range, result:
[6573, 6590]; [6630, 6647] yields 0.44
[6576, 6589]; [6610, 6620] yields 0.43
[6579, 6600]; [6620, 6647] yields 0.53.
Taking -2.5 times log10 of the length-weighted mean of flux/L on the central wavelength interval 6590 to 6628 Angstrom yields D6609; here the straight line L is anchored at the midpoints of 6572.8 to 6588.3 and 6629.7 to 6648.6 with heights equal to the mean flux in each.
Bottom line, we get 0.46 mag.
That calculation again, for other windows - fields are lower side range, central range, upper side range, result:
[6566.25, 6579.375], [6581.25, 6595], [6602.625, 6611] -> 0.055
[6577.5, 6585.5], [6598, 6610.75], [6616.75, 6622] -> 0.492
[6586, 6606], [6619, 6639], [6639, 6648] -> 0.102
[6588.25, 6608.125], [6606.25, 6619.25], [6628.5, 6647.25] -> 0.110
